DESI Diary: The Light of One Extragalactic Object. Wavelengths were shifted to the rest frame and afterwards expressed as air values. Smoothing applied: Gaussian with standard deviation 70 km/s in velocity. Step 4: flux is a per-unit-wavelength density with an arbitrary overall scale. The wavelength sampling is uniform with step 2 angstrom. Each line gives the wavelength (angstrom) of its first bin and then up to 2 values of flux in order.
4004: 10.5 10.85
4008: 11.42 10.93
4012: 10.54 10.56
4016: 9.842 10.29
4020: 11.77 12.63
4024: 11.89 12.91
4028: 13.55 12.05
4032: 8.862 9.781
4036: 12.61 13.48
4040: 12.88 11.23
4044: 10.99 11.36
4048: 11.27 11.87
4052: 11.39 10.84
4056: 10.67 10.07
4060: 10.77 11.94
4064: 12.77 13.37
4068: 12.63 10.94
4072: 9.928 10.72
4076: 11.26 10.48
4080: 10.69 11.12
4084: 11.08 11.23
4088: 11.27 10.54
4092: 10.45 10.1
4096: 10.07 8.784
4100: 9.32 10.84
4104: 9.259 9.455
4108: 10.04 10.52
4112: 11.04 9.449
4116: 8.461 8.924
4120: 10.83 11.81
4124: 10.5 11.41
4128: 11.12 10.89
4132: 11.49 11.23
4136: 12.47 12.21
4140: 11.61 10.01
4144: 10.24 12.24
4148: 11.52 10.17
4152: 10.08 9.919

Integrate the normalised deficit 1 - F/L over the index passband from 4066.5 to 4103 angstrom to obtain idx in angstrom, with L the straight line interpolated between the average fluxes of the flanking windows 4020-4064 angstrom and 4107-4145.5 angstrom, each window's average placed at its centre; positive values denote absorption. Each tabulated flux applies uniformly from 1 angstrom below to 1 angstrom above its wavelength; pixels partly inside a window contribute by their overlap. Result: 1.7 angstrom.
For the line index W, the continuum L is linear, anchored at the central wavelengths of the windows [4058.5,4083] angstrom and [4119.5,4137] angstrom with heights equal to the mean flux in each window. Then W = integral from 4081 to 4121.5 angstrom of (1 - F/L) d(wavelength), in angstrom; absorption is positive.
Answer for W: 4.2 angstrom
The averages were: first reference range 11.4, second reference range 11.3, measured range 10.2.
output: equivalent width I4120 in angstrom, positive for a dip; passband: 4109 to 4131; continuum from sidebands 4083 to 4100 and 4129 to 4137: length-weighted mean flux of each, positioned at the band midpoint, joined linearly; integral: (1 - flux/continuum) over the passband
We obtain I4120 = 1.4 angstrom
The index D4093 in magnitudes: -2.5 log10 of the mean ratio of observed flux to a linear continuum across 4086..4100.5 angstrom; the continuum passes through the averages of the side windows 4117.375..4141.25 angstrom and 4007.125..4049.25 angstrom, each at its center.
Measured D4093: 0.11 mag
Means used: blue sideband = 11.5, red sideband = 11.2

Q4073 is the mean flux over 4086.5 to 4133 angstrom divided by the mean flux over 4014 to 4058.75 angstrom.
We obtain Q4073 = 0.90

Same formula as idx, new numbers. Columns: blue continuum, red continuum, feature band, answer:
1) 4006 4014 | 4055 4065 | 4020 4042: -1.93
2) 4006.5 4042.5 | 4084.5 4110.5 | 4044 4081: -1.60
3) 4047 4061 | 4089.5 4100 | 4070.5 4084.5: -0.53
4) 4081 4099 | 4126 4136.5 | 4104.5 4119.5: 1.72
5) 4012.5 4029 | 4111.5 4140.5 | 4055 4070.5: -0.45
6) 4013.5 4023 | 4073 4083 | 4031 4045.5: -0.56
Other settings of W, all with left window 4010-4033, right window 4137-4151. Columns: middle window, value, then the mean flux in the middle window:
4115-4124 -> 0.9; 10.1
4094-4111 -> 2.1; 9.8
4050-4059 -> 0.3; 10.9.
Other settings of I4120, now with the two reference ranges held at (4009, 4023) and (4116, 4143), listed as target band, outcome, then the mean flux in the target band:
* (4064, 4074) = -0.68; 11.7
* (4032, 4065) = -1.37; 11.4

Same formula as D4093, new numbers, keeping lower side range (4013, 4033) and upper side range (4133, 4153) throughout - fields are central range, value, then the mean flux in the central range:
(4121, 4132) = 0.00 mag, 11.2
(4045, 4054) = 0.00 mag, 11.4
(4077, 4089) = 0.03 mag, 11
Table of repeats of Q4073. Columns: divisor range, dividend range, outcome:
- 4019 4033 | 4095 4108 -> 0.81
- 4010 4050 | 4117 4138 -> 0.97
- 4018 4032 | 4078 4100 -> 0.87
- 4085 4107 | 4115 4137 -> 1.07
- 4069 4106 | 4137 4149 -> 1.08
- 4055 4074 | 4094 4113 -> 0.87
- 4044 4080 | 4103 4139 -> 0.94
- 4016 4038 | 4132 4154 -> 0.96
